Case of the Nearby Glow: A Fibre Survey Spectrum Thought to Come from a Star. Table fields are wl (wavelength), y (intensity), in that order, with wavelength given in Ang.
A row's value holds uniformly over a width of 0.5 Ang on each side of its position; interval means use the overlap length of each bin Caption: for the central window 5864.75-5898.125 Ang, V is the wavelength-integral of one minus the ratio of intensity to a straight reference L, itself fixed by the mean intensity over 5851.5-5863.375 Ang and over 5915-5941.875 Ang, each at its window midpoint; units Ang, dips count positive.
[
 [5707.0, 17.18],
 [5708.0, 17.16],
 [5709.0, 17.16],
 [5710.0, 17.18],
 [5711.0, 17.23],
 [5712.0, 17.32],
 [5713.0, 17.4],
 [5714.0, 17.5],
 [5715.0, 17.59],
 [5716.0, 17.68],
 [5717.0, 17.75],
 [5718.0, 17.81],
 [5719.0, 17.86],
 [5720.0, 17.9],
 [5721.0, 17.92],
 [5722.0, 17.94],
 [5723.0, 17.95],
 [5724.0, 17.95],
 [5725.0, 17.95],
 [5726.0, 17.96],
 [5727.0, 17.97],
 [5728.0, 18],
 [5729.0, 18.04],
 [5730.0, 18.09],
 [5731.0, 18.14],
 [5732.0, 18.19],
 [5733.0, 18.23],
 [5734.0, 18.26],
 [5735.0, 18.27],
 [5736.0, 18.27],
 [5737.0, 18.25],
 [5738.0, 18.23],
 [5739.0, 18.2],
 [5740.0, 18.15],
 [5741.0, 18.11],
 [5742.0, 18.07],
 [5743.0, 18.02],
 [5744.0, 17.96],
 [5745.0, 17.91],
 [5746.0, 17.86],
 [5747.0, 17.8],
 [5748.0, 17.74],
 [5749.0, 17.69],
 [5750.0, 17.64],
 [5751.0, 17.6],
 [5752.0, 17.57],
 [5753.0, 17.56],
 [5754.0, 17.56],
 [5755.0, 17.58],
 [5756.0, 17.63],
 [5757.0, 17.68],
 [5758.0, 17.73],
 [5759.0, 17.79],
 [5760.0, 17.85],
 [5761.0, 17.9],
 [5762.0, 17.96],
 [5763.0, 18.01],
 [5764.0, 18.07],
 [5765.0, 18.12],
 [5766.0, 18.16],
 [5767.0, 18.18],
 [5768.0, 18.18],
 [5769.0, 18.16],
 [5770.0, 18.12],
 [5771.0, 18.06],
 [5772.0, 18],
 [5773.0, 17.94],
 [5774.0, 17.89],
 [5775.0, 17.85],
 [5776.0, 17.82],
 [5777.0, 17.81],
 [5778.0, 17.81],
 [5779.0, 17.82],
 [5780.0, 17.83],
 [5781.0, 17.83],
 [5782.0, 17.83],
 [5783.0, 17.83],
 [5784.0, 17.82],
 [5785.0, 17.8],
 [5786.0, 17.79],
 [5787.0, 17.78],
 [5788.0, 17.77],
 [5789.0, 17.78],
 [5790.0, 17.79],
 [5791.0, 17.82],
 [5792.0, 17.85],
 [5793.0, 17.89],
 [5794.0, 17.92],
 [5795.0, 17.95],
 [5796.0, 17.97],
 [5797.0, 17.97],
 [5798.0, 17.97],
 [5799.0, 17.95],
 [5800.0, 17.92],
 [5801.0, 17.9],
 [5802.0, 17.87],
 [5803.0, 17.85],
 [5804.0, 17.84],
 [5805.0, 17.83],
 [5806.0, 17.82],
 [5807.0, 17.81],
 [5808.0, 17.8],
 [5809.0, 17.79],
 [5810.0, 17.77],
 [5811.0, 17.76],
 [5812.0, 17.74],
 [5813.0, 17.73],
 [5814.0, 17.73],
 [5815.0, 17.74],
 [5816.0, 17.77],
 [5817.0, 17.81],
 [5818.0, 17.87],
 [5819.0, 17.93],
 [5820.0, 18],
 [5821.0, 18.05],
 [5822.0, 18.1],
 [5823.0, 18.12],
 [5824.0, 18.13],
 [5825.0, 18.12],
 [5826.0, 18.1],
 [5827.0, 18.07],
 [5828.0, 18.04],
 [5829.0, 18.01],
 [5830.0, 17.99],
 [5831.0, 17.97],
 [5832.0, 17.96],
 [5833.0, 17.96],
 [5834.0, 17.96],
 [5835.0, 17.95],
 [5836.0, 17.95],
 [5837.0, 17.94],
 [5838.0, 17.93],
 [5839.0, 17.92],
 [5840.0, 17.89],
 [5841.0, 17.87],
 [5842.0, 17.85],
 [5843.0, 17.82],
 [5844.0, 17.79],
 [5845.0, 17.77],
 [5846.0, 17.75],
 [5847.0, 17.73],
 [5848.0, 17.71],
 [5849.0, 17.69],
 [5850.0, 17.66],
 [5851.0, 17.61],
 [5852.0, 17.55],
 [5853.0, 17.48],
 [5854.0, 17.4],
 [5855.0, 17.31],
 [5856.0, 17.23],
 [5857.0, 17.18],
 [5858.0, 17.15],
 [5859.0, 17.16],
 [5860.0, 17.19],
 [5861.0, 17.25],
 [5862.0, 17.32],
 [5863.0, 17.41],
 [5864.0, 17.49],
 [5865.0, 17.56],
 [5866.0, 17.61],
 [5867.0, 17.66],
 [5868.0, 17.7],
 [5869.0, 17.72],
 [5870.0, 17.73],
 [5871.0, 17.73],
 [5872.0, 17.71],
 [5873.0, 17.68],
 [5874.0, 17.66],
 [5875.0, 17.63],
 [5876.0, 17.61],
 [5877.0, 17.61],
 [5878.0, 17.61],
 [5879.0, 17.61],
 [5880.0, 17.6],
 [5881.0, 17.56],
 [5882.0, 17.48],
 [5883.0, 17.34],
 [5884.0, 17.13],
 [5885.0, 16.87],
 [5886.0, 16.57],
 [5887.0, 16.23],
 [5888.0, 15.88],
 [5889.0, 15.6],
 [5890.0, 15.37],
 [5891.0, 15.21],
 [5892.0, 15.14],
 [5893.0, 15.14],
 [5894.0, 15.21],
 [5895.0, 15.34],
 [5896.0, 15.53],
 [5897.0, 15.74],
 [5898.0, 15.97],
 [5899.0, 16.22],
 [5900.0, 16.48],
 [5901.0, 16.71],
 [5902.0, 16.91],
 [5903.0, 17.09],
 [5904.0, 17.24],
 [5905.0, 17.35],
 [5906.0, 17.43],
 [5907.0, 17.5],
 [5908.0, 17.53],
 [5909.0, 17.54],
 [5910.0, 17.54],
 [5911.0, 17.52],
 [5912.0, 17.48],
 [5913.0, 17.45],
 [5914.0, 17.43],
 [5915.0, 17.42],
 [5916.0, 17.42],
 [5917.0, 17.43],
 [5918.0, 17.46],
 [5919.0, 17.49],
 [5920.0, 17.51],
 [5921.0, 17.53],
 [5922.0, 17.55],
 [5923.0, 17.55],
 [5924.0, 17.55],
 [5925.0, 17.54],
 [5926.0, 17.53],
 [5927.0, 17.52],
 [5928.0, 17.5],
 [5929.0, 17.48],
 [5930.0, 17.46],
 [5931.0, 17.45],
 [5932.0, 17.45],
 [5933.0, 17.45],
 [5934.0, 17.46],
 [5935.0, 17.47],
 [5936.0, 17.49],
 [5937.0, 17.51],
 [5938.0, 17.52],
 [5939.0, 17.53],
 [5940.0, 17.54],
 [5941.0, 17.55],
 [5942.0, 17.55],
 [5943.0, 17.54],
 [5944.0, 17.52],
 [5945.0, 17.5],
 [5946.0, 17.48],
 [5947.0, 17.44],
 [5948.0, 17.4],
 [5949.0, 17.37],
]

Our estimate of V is 1.0 Ang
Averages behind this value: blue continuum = 17.3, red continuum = 17.5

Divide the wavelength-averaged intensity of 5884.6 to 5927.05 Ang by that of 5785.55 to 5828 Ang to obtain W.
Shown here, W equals 0.9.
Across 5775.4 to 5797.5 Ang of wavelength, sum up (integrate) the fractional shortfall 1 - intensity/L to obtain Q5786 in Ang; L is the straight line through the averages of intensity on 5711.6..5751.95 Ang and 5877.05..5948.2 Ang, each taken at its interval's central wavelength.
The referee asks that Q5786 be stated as -0.2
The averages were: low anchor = 17.9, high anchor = 17.1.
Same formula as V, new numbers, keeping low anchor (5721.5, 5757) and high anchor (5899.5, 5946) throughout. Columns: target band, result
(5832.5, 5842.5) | -0.14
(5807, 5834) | -0.31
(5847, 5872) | 0.17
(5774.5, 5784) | 0.01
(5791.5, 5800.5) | -0.07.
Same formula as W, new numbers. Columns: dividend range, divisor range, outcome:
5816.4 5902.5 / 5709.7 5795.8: 0.97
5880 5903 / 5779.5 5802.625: 0.91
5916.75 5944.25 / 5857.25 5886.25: 1.00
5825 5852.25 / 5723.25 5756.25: 1.00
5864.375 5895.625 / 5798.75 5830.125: 0.94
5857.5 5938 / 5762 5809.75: 0.96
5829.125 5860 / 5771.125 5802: 0.99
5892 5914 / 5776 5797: 0.94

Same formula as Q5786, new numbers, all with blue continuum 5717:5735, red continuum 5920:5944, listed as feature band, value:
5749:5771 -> 0.08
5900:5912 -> 0.20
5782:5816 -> 0.00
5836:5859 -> 0.09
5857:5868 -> 0.18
